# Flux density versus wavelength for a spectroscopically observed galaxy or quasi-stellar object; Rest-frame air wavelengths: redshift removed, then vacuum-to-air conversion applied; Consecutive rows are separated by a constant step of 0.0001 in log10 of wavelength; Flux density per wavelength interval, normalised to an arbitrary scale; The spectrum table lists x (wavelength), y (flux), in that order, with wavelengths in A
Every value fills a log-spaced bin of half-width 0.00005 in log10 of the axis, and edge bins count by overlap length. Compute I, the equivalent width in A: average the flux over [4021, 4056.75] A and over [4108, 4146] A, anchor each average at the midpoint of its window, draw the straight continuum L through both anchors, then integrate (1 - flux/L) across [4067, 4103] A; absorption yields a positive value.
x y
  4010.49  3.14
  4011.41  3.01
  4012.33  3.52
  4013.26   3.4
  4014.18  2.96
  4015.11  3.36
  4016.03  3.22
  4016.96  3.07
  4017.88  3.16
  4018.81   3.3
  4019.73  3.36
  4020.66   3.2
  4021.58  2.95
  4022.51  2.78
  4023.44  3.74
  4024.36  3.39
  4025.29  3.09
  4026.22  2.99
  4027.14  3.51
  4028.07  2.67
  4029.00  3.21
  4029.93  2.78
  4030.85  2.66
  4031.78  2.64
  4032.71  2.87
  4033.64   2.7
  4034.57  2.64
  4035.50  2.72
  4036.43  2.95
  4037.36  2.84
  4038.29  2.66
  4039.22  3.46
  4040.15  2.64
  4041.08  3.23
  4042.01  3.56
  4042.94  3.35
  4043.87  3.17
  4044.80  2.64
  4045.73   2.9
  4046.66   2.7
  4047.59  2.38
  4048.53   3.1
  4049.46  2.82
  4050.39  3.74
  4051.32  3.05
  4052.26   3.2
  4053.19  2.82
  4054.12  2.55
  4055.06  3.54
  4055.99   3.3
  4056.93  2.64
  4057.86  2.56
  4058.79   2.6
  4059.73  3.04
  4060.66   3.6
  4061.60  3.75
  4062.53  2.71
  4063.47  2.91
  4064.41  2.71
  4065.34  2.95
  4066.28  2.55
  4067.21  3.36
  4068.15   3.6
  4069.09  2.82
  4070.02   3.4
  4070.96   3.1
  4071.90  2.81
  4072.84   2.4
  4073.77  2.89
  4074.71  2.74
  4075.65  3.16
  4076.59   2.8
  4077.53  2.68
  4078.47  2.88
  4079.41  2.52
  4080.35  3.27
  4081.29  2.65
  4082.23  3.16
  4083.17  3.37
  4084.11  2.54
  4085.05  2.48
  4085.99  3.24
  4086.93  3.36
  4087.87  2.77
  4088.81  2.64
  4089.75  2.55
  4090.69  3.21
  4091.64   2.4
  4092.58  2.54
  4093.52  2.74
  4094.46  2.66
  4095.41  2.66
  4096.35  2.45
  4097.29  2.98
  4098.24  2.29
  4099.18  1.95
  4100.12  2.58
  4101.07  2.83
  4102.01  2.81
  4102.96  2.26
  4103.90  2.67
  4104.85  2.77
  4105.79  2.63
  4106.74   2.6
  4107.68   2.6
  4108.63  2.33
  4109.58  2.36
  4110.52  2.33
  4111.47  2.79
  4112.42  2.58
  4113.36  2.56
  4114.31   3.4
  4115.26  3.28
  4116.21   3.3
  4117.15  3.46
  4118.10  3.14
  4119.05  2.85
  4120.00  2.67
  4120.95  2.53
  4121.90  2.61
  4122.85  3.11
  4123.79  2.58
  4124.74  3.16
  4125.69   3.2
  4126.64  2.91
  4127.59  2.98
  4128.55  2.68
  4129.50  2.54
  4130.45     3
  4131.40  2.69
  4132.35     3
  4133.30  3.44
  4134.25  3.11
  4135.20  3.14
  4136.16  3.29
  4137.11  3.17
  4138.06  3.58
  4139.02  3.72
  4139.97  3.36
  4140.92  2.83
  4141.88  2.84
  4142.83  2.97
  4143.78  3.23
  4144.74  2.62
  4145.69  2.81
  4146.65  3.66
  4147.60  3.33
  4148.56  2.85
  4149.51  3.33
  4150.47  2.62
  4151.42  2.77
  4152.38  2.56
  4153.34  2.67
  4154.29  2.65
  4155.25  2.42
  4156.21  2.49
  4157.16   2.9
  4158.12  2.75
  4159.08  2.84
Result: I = 2.0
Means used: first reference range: 3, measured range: 2.81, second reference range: 2.95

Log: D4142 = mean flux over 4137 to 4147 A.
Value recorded 3.16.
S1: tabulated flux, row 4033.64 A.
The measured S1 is 2.7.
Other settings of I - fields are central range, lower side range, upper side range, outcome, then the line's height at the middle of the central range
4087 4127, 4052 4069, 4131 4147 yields 4.57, 3.09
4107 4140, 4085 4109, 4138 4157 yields -1.57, 2.81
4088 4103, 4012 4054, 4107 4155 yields 1.85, 2.98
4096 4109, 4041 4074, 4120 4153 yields 1.94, 3.01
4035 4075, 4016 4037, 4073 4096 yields -0.90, 2.92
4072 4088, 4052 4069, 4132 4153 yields 0.83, 3.03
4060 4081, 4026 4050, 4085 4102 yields -1.45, 2.79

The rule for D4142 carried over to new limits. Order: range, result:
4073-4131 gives 2.78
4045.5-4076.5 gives 2.98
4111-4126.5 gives 2.95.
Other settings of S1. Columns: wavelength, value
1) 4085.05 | 2.48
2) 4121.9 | 2.61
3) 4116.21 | 3.3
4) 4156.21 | 2.49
